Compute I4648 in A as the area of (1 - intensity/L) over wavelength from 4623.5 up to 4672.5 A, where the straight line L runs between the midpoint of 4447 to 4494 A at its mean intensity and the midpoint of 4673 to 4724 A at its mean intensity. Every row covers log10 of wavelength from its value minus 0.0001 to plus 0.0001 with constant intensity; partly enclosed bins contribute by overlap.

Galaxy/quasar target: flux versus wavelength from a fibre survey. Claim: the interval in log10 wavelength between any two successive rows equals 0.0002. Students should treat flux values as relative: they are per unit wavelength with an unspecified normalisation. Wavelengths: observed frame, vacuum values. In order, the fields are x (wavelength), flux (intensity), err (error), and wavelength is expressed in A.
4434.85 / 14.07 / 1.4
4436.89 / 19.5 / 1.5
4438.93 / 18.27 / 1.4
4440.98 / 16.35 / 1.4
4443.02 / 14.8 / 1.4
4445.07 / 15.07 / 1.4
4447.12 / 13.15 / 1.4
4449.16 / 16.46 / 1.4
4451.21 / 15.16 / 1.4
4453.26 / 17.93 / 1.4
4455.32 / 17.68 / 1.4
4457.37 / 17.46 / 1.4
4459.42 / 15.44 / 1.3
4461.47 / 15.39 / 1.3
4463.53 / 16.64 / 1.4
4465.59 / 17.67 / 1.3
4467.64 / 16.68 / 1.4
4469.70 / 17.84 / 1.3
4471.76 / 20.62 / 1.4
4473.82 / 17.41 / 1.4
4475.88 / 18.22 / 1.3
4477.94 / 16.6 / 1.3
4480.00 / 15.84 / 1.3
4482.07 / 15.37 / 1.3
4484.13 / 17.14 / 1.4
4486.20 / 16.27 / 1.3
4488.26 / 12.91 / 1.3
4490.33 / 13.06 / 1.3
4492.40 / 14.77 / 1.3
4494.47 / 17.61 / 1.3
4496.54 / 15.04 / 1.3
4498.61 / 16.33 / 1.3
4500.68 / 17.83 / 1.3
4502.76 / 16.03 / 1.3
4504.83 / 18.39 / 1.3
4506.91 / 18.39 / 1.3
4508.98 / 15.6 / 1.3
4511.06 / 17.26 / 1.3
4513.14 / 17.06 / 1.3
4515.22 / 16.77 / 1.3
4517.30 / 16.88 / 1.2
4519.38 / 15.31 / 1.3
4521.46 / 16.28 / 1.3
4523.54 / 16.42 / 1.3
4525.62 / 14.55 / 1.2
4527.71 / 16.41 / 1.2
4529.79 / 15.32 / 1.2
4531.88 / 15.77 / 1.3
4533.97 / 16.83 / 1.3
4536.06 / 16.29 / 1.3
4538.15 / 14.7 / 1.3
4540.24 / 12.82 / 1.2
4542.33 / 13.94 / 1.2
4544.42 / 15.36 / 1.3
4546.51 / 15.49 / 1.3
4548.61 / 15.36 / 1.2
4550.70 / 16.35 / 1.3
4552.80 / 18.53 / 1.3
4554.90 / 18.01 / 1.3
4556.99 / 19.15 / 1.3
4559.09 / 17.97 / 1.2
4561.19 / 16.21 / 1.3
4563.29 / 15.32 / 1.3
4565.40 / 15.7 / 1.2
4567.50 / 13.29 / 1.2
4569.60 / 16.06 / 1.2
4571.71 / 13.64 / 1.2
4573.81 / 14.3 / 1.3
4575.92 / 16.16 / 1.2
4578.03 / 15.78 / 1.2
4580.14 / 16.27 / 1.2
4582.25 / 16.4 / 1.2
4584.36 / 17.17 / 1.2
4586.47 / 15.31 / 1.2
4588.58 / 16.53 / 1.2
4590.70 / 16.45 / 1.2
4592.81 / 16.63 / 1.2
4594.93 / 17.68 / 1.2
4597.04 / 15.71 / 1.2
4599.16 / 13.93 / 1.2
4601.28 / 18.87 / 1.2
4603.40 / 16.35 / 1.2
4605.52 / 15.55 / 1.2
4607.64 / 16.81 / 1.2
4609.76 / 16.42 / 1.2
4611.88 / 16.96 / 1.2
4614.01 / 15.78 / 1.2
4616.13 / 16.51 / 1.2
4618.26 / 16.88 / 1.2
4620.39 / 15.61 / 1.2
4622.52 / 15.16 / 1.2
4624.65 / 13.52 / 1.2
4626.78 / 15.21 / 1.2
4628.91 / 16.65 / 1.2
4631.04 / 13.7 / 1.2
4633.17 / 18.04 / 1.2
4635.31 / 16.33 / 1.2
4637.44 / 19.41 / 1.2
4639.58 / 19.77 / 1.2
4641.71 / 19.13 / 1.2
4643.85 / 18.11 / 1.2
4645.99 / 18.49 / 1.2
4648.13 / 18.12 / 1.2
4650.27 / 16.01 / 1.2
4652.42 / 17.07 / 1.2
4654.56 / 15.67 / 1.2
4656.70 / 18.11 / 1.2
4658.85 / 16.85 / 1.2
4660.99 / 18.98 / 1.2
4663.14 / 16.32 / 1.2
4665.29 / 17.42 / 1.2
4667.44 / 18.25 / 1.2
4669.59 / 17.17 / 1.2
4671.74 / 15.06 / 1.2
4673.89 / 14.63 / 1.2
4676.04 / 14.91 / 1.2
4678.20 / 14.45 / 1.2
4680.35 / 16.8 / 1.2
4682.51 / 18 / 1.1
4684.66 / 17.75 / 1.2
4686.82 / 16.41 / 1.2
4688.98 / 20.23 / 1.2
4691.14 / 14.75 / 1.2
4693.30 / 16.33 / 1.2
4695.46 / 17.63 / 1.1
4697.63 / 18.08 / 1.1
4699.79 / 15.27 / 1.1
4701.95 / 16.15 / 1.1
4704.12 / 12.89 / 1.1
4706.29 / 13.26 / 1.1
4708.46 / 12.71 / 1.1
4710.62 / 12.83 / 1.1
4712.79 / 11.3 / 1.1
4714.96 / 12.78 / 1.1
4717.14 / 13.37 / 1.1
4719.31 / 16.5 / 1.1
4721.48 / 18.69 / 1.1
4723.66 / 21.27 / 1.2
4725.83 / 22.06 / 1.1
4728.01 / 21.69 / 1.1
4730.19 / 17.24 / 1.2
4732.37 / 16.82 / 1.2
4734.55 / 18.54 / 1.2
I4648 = -4.1 A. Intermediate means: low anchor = 16.4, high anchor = 15.6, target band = 17.1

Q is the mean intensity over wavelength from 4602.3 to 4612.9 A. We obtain 16.4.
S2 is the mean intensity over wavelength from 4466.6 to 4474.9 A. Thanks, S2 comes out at 18.1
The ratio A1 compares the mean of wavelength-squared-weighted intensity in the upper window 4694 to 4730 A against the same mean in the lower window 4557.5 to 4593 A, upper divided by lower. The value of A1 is 1.07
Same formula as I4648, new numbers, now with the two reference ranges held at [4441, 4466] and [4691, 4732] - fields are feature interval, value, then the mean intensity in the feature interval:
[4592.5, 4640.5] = -1.0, 16.4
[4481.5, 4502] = 0.5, 15.6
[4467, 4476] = -1.2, 18.2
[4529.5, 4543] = 0.8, 15.1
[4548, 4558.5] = -1.0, 17.6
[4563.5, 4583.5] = 0.9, 15.3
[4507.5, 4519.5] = -0.4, 16.6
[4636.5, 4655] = -2.3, 18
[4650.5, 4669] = -1.4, 17.3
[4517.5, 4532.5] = 0.3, 15.8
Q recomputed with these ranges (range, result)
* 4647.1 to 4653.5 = 17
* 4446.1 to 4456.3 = 16.1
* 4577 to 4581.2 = 16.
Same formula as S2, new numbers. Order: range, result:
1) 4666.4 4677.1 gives 16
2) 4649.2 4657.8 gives 16.7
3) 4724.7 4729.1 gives 21.9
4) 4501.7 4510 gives 17.1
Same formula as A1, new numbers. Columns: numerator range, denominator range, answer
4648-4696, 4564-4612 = 1.09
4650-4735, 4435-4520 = 1.10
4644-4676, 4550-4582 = 1.09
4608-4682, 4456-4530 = 1.08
